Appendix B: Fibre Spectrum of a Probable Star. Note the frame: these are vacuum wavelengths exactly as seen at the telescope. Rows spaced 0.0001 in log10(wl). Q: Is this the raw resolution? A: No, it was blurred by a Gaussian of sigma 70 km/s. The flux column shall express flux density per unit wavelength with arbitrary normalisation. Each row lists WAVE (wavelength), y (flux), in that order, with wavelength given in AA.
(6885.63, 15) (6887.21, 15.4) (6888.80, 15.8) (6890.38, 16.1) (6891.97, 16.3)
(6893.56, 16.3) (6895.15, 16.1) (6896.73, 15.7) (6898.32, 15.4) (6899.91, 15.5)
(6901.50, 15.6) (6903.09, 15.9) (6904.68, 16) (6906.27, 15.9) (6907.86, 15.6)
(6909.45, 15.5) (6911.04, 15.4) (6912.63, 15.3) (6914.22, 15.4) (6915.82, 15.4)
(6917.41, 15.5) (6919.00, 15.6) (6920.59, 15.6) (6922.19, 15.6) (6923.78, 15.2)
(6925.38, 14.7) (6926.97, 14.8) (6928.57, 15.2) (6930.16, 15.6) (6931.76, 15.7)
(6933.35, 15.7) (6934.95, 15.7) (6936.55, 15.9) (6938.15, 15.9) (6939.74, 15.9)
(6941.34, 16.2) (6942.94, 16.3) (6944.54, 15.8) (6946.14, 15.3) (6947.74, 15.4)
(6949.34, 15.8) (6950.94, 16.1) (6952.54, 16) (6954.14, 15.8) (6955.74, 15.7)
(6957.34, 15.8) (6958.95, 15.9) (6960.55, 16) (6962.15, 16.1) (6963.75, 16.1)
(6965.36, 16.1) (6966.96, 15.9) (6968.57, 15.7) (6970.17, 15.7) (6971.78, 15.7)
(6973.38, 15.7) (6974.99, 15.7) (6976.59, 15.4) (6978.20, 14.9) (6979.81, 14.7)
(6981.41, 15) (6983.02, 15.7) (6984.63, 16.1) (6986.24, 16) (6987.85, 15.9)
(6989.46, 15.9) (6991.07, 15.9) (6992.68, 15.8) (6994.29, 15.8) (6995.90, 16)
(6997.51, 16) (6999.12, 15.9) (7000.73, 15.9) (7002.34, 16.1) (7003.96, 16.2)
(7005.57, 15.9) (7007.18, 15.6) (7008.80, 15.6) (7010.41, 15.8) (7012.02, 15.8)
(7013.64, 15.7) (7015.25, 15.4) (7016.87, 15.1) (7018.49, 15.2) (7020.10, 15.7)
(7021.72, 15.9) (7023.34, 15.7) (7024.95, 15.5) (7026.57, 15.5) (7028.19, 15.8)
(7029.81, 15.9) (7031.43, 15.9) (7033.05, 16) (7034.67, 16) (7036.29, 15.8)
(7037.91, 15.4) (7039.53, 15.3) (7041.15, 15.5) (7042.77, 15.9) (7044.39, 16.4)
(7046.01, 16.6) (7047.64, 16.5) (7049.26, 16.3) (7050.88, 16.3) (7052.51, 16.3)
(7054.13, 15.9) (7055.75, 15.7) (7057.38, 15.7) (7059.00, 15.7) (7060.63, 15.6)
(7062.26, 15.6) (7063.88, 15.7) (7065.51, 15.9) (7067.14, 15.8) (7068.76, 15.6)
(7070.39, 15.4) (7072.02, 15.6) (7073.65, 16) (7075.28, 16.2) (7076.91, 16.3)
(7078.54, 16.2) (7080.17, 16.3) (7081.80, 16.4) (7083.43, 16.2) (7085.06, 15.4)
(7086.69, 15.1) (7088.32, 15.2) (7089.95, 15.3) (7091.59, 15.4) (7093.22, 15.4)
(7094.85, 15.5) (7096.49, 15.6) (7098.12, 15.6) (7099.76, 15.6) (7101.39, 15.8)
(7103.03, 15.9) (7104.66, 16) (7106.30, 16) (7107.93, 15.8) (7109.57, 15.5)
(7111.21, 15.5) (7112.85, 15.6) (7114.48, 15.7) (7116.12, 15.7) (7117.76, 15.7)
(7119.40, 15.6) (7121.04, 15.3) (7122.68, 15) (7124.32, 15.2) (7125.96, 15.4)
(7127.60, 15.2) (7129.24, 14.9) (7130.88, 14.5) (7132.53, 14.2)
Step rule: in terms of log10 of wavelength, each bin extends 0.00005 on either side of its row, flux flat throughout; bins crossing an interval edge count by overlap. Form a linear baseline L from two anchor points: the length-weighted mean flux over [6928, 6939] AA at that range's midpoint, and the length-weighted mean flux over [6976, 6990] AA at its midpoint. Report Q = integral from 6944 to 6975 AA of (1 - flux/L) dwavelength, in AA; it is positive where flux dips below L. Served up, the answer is -0.45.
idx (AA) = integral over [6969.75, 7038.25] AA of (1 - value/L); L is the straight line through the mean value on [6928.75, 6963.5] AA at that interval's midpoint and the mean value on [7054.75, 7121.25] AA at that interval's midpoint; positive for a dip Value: 0.3 AA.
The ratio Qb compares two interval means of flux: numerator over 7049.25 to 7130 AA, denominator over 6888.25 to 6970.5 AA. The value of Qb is 1.00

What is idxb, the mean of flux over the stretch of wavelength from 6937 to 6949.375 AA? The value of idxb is 15.8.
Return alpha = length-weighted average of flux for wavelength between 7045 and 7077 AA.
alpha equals 15.9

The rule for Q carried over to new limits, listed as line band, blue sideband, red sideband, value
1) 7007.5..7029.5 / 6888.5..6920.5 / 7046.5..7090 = 0.3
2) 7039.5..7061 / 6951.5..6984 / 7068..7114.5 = -0.4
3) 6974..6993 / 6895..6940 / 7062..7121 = 0.0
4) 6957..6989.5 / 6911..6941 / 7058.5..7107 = -0.3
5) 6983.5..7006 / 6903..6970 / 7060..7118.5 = -0.4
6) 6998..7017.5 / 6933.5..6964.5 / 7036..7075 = 0.1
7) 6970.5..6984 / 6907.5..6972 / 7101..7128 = 0.2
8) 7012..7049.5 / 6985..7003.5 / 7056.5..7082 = 0.3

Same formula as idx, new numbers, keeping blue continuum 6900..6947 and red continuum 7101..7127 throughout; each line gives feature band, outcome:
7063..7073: 0.0 AA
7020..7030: -0.1 AA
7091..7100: 0.0 AA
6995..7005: -0.3 AA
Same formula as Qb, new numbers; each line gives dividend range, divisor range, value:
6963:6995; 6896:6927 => 1.01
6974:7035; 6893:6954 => 1.00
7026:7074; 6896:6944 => 1.02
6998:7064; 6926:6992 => 1.01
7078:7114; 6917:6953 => 1.00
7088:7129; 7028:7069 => 0.98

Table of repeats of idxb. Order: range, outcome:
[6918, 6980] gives 15.7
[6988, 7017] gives 15.8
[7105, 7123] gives 15.6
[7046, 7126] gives 15.7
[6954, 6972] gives 15.9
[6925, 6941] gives 15.6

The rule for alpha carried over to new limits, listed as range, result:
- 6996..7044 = 15.7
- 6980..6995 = 15.7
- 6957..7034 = 15.7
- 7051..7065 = 15.8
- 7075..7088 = 16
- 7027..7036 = 15.9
